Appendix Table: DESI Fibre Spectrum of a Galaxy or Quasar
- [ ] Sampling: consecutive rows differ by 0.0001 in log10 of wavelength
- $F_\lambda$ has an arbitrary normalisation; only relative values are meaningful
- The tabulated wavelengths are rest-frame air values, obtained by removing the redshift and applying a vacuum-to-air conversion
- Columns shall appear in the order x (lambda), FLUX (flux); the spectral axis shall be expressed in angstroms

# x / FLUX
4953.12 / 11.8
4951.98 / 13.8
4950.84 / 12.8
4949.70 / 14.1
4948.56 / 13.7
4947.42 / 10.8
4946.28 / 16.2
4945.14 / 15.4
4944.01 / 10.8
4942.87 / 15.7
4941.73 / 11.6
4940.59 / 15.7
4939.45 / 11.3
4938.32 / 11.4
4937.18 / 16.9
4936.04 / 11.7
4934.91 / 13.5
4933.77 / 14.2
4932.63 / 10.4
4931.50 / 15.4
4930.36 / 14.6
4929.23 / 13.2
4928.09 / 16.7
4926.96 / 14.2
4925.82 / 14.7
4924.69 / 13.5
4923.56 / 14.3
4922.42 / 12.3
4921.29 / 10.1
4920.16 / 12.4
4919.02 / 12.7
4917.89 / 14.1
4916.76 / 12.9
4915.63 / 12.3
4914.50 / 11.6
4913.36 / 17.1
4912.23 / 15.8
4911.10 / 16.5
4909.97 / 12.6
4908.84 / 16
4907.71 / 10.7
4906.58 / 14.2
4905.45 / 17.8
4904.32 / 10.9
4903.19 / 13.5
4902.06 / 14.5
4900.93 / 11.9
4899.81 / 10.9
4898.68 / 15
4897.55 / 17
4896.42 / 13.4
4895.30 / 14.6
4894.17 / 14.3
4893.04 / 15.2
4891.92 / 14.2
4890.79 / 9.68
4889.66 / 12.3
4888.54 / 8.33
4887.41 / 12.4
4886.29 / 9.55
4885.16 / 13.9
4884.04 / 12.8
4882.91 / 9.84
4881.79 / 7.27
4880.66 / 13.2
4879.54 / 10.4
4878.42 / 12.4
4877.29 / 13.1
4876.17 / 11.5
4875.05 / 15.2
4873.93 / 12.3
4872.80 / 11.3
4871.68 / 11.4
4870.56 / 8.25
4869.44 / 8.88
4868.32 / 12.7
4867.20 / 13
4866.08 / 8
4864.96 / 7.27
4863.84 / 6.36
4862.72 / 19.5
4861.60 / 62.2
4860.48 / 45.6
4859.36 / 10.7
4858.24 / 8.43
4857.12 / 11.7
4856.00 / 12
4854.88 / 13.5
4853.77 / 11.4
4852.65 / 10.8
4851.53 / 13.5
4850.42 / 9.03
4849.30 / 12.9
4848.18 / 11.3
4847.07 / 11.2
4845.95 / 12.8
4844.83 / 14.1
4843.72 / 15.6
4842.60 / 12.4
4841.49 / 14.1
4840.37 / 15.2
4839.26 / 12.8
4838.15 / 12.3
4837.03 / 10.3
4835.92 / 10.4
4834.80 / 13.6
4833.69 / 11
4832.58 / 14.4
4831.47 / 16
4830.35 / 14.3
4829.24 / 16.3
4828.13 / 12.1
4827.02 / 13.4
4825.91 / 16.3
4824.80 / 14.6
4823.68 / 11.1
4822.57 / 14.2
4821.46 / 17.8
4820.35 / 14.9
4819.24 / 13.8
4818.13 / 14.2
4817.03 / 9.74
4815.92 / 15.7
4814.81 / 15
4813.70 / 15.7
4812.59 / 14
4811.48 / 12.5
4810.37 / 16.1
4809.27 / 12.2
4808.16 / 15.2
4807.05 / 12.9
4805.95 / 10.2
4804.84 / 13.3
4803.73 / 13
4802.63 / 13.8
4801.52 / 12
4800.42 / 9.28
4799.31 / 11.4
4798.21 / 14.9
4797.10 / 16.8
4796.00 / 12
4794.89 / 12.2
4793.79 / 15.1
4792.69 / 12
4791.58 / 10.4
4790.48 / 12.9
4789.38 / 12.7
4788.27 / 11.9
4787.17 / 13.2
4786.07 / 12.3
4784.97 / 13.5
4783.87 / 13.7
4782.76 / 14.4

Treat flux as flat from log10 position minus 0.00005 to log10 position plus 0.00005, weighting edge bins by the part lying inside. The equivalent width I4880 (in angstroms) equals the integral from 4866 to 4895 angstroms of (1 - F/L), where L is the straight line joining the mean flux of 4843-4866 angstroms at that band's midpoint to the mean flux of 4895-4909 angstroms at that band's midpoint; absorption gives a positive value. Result 5.9 angstroms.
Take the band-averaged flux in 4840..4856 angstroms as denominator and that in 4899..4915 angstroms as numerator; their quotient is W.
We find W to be 1.1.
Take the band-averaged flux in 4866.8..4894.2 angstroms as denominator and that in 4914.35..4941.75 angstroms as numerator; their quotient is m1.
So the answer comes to 1.1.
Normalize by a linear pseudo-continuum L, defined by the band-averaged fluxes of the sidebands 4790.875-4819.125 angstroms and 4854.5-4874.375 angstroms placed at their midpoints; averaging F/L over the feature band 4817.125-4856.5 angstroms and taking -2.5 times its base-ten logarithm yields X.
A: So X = 0.10 mag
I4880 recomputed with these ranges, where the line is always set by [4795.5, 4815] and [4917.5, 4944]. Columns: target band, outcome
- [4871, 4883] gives 1.5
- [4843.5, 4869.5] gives -3.6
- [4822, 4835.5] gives -0.6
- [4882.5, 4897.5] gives 1.0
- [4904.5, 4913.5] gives -0.9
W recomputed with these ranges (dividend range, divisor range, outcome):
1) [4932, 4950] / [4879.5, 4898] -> 1.09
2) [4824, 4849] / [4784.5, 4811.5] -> 1.04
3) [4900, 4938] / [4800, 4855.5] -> 1.03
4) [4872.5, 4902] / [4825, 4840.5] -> 0.92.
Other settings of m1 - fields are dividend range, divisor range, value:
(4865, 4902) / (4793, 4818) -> 0.90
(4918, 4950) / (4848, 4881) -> 0.94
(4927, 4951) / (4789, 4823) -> 1.02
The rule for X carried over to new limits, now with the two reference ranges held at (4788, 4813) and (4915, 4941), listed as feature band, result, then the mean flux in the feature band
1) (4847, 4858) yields 0.13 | 11.7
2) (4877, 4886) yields 0.15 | 11.5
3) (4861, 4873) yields -0.18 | 15.6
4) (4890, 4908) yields -0.03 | 13.6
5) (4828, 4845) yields -0.03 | 13.5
